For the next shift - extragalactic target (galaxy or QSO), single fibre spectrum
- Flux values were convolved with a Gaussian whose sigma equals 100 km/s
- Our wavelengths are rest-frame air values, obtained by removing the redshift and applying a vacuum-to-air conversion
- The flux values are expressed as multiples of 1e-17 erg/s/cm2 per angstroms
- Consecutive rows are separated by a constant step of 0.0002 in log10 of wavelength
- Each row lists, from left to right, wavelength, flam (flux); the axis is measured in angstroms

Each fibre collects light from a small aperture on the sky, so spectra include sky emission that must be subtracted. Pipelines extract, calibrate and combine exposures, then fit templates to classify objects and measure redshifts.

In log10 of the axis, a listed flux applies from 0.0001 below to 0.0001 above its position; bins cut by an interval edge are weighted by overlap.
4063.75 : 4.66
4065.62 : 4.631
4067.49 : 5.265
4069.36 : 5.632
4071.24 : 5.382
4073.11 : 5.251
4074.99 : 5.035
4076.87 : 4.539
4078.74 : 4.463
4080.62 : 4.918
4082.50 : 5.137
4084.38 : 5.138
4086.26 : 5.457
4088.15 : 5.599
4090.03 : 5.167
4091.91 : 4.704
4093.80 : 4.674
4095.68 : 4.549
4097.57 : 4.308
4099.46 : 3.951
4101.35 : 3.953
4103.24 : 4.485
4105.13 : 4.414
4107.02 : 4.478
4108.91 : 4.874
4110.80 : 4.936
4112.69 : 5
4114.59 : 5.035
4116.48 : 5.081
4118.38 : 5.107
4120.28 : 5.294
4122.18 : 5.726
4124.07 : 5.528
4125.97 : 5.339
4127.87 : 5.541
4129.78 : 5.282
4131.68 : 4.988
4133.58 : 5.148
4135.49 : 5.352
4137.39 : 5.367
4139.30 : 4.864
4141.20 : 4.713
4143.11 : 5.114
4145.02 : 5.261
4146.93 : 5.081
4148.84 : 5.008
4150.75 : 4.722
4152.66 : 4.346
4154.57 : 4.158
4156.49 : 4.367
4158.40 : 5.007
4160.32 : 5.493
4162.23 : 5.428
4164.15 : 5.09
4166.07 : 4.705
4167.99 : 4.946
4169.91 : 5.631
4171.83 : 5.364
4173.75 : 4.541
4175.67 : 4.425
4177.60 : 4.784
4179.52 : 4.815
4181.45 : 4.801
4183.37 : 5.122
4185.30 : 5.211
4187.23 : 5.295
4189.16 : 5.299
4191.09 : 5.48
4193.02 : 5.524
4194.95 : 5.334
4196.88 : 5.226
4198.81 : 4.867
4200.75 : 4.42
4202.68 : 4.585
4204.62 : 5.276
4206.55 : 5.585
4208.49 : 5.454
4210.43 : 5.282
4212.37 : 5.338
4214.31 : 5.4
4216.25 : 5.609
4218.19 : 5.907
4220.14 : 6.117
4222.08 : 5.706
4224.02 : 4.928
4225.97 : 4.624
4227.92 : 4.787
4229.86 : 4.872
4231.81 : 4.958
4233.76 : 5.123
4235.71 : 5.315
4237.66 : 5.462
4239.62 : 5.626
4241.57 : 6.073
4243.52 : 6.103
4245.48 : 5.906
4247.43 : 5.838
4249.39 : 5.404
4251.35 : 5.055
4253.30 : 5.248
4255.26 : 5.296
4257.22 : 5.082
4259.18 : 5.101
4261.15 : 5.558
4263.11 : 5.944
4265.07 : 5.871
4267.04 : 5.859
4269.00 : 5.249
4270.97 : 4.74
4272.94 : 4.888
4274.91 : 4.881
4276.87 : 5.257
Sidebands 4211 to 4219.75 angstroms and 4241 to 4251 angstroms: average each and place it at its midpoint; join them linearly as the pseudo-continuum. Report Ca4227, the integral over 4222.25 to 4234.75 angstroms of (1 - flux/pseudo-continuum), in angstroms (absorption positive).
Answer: 1.6 angstroms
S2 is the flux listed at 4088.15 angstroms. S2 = 5.599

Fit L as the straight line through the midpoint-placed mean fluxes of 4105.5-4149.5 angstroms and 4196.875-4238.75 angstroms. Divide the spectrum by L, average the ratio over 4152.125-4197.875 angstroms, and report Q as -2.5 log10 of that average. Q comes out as 0.03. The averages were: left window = 5.13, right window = 5.22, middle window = 5.02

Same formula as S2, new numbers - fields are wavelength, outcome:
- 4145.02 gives 5.261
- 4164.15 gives 5.09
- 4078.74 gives 4.463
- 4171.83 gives 5.364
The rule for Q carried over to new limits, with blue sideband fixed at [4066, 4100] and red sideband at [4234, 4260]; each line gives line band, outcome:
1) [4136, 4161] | 0.06 mag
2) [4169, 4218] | 0.03 mag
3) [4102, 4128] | 0.01 mag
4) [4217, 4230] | 0.02 mag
